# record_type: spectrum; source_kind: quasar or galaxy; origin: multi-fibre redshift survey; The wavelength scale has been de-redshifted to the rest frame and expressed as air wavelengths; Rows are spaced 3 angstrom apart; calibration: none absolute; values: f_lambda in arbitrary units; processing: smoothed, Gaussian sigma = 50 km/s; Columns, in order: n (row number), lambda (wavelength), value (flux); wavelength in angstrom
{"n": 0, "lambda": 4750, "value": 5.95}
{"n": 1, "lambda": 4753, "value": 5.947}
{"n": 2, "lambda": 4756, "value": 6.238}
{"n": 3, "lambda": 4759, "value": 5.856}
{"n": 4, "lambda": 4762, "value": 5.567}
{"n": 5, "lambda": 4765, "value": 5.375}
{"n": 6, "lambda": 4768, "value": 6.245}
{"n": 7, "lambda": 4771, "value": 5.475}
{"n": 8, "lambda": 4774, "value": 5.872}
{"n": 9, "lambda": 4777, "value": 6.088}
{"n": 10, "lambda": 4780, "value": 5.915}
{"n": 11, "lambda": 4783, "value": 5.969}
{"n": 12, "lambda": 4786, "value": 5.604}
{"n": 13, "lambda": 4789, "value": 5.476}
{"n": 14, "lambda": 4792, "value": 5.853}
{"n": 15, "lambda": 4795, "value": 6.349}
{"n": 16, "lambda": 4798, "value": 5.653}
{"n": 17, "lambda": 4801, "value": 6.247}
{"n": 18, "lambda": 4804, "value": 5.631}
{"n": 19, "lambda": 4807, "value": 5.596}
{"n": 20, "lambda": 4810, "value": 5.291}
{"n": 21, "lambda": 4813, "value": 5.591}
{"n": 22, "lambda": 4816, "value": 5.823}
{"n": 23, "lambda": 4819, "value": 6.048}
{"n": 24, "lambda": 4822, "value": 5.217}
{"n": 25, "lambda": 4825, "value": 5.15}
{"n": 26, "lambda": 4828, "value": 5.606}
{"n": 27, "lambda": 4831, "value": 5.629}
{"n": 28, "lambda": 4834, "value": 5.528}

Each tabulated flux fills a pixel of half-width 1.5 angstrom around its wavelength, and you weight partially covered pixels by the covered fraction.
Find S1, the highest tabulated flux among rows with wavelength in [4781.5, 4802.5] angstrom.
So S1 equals 6.349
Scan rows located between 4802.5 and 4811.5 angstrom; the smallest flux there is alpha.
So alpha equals 5.291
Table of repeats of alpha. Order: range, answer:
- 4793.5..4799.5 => 5.653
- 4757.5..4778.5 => 5.375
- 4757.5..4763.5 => 5.567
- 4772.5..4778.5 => 5.872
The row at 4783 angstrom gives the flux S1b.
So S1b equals 5.969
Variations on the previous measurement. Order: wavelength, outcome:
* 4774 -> 5.872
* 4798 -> 5.653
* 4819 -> 6.048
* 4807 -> 5.596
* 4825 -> 5.15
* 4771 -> 5.475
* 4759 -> 5.856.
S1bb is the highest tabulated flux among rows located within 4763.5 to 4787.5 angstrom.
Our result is 6.245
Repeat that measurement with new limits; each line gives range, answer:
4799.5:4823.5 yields 6.247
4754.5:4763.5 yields 6.238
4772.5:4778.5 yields 6.088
